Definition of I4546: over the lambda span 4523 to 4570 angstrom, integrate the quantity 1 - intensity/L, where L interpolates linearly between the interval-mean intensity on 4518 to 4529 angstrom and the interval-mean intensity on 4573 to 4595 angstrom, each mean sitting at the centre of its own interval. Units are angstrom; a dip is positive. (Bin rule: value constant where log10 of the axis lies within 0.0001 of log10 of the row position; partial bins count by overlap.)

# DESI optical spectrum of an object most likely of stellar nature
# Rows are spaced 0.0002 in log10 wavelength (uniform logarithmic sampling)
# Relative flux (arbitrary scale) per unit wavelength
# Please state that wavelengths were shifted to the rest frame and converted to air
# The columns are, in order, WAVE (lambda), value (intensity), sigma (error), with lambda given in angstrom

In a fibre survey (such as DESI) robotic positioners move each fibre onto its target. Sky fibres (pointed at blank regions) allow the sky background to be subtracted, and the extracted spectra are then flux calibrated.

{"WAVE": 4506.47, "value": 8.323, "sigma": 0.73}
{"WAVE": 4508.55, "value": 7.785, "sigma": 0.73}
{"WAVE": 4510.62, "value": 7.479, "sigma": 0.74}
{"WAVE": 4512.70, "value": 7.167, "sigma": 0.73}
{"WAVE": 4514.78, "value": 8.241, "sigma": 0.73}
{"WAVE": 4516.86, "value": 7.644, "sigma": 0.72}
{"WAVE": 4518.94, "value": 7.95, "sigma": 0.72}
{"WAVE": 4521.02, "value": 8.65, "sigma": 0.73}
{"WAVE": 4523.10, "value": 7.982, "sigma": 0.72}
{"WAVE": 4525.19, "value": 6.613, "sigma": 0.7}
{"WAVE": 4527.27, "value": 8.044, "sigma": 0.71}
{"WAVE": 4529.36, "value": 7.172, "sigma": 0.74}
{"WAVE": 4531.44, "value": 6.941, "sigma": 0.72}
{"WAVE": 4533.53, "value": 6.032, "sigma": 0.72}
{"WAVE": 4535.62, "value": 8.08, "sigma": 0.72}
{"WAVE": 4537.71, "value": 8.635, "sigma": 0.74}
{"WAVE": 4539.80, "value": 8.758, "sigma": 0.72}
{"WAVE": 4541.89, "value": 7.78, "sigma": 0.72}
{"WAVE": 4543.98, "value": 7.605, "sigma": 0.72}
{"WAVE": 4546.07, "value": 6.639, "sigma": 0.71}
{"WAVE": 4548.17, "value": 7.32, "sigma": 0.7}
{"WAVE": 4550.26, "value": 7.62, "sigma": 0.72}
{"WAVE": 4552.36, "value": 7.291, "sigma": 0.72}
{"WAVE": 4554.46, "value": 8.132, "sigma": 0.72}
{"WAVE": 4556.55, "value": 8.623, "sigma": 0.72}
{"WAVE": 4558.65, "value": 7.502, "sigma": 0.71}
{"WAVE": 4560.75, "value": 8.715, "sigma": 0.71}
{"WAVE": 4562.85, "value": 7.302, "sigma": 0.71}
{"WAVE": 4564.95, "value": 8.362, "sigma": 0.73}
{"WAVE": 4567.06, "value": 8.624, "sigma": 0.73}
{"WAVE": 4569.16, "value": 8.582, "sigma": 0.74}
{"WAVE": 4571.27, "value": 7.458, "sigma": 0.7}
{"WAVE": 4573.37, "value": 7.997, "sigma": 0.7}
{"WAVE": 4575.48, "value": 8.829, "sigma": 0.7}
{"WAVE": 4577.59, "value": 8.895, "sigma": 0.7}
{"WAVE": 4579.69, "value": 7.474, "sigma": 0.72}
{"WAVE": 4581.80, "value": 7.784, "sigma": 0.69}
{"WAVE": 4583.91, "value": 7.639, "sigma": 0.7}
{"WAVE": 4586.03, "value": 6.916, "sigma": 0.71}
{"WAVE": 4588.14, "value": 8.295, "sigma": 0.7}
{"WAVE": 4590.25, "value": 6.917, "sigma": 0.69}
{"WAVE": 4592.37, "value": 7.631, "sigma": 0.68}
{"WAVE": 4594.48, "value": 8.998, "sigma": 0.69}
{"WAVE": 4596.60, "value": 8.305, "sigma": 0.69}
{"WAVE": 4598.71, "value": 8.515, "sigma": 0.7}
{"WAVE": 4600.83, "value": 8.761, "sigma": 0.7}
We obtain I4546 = 0.6 angstrom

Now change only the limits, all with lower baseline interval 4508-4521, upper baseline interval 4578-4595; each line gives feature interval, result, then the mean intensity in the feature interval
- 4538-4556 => 0.1 angstrom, 7.71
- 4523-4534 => 0.9 angstrom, 7.11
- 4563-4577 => -1.0 angstrom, 8.26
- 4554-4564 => -0.4 angstrom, 8.06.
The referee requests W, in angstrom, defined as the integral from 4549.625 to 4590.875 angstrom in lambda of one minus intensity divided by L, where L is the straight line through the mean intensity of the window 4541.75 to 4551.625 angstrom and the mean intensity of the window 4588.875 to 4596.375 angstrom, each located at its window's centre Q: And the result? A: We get -1.7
